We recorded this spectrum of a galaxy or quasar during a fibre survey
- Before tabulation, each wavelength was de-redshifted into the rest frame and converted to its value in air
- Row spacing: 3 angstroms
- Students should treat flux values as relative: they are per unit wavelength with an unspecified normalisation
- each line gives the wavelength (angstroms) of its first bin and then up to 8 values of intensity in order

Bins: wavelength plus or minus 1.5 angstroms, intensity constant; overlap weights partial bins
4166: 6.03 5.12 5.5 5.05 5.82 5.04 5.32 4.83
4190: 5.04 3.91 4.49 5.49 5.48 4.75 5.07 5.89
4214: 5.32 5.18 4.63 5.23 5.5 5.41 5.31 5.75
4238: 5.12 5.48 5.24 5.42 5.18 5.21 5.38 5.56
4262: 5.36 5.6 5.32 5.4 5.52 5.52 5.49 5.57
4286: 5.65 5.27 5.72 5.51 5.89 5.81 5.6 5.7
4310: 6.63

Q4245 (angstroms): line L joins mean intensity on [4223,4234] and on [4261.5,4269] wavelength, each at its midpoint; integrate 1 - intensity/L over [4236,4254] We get 0.4 angstroms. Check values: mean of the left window 5.4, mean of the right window 5.44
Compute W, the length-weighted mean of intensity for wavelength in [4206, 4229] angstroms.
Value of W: 5.26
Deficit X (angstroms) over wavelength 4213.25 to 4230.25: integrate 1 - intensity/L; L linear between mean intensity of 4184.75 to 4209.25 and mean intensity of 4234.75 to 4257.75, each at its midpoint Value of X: -0.3 angstroms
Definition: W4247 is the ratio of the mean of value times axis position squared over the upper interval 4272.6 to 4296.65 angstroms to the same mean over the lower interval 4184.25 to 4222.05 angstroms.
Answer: 1.1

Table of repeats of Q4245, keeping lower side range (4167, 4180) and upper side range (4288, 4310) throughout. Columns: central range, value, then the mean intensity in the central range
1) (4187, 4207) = 2.1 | 4.86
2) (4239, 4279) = 1.5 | 5.4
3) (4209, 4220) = 0.3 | 5.33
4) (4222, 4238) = 0.3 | 5.42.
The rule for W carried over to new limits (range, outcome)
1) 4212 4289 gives 5.38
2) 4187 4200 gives 4.71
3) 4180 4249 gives 5.17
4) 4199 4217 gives 5.31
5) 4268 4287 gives 5.51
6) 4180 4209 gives 4.94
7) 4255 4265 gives 5.46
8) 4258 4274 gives 5.45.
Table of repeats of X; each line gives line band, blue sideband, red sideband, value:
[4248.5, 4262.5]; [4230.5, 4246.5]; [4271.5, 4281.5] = 0.3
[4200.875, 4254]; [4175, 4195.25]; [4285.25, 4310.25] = -0.3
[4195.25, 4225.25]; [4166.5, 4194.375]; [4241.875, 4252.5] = 0.1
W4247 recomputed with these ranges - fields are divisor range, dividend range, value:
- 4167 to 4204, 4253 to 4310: 1.14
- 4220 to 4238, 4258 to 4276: 1.04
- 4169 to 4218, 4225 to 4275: 1.08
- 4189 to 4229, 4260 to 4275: 1.10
